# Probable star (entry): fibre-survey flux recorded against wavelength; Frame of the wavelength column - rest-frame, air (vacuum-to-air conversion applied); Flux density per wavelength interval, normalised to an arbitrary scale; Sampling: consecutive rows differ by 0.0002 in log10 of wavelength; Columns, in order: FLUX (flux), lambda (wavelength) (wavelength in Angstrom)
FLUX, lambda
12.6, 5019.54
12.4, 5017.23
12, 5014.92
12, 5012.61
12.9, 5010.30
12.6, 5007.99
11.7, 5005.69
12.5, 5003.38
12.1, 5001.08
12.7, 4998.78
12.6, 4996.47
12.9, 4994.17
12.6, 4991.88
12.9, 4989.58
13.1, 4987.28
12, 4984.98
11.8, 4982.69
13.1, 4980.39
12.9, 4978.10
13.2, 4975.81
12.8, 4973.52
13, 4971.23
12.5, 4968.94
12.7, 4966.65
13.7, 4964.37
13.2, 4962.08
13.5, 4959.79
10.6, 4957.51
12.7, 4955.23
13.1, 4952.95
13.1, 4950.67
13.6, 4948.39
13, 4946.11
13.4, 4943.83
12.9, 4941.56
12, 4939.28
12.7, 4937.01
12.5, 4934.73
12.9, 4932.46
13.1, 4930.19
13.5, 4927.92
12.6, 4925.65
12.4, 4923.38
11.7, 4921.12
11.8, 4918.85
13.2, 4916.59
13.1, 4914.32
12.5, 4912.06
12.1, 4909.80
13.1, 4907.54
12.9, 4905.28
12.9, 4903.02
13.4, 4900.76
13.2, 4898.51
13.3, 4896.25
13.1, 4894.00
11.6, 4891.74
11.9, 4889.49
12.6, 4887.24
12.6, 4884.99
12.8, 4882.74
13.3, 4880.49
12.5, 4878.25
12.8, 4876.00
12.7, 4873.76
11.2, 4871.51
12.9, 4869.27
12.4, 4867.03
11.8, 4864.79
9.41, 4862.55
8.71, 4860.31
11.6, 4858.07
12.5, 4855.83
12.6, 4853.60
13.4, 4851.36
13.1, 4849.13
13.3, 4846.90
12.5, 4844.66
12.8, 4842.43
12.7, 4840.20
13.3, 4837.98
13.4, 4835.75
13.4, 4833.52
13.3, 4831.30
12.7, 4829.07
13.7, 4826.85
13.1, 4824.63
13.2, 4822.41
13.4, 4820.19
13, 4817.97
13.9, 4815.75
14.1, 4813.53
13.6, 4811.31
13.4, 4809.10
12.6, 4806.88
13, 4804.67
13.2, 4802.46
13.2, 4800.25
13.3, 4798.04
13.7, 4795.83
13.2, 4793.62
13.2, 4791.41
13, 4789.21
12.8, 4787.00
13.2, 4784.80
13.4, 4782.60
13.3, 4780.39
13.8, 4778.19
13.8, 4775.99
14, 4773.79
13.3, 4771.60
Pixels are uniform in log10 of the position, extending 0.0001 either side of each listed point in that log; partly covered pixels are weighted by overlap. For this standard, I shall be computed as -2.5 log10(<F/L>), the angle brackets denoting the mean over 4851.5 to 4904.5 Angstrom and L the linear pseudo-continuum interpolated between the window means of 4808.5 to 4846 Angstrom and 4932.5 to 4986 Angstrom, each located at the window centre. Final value 0.07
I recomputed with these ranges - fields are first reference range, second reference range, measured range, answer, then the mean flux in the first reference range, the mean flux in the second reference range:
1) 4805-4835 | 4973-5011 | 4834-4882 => 0.070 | 13.3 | 12.6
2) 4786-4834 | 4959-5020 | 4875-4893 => 0.043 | 13.3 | 12.7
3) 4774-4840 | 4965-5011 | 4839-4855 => 0.021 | 13.3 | 12.6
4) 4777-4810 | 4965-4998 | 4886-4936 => 0.019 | 13.2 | 12.7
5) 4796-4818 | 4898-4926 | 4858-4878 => 0.126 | 13.4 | 12.7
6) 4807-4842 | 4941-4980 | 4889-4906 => 0.025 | 13.3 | 12.9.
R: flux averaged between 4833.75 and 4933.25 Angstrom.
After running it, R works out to 12.5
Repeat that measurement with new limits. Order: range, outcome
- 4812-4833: 13.4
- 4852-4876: 11.7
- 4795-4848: 13.2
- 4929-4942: 12.7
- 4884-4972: 12.8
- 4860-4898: 12.2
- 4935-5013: 12.7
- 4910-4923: 12.4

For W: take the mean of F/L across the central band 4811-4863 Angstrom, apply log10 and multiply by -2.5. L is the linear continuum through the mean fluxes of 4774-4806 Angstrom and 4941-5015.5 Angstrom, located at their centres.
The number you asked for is 0.03 mag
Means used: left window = 13.3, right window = 12.7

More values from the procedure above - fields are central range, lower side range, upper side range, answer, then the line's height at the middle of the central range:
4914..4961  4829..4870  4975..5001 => -0.01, 12.6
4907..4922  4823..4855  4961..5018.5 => 0.03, 12.9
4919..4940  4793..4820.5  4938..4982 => 0.03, 13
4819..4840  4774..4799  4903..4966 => -0.01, 13.2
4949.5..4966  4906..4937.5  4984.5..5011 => -0.02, 12.6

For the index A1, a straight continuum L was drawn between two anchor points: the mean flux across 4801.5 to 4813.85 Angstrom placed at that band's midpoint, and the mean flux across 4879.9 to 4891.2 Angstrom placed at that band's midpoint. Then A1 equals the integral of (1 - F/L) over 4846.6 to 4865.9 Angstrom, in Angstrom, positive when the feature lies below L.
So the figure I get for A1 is 1.6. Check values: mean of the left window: 13.3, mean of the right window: 12.6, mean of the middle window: 11.8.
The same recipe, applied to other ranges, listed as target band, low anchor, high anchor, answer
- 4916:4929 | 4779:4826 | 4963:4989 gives 0.5 Angstrom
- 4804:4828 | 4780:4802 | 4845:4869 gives -1.2 Angstrom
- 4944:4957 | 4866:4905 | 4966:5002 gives -0.3 Angstrom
